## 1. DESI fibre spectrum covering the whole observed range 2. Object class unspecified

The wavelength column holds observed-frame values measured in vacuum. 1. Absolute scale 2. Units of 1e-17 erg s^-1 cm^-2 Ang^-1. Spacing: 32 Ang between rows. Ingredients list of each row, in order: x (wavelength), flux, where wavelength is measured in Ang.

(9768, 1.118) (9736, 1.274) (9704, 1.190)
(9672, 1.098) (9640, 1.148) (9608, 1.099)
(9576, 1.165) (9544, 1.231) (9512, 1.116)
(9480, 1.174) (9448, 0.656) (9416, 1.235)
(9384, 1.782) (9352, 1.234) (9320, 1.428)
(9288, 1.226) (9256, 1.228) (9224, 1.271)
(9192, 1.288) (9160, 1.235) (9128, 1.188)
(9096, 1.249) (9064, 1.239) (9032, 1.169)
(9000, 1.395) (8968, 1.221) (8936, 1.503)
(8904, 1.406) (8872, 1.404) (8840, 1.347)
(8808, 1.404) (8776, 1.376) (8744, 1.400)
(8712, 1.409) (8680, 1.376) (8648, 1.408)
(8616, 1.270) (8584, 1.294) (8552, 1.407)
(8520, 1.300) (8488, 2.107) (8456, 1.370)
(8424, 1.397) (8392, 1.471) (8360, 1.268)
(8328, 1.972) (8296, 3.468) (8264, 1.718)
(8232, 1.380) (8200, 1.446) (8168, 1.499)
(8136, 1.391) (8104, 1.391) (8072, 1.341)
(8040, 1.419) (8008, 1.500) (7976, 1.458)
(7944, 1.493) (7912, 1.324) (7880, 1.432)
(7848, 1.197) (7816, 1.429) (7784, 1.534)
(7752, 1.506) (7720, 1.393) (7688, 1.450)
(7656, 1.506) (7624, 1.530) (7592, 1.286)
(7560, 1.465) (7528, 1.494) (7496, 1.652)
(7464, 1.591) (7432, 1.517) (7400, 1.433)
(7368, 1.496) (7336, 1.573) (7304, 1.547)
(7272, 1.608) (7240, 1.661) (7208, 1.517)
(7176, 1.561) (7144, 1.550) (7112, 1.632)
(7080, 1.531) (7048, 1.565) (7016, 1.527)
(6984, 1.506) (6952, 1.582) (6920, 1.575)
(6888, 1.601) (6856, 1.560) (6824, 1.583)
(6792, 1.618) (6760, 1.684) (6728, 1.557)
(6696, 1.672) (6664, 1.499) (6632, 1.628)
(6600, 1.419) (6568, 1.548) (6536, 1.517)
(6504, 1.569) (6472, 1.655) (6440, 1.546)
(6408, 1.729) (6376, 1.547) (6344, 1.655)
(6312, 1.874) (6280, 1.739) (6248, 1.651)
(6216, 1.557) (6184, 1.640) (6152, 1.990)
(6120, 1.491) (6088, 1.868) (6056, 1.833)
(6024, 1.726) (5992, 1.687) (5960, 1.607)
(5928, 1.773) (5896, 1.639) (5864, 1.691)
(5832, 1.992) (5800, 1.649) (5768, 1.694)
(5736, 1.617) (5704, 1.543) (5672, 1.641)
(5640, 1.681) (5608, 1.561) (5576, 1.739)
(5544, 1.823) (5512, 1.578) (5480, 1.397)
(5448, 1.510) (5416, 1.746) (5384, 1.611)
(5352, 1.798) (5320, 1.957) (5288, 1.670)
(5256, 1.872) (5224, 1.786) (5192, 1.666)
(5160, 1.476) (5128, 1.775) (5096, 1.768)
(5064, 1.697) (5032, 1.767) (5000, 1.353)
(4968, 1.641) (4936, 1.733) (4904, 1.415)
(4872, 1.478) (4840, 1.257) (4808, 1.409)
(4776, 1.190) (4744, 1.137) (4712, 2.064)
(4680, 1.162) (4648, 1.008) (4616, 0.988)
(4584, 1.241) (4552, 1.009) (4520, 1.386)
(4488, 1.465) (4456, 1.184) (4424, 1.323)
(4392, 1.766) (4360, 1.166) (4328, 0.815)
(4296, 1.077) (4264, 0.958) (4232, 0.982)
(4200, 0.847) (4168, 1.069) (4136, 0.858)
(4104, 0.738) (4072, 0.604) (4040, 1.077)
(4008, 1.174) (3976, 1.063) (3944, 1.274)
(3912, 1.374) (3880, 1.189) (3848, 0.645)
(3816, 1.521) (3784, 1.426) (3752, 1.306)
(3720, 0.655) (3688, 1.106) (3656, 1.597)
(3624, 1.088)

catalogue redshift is 0.26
